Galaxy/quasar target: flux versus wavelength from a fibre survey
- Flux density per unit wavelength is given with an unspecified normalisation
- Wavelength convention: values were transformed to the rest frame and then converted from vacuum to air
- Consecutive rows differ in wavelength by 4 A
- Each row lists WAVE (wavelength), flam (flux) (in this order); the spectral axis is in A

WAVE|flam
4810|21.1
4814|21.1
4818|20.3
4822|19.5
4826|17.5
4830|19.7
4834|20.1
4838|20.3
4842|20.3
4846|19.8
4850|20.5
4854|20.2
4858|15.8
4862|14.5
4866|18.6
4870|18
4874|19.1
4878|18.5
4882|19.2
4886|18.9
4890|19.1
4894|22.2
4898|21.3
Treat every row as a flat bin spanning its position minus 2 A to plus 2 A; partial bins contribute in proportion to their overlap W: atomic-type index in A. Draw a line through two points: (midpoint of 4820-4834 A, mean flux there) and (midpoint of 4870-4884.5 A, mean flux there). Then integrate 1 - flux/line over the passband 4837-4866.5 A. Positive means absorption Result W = 0.4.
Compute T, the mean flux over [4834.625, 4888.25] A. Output 18.8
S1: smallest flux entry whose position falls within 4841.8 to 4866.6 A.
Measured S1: 14.5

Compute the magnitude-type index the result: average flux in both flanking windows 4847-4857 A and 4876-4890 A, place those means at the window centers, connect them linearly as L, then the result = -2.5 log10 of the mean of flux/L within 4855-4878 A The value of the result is 0.11 mag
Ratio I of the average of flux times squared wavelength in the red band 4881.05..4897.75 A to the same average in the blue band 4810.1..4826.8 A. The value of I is 1.04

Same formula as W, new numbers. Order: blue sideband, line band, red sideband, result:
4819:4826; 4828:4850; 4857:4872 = -2.4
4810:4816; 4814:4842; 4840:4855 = 1.3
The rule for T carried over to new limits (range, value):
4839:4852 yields 20.2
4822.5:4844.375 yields 19.6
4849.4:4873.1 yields 17.8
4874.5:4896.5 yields 19.6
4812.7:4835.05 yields 19.6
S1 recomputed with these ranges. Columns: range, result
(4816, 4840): 17.5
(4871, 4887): 18.5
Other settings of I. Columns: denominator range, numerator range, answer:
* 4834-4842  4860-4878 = 0.88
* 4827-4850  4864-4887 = 0.95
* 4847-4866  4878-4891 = 1.07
